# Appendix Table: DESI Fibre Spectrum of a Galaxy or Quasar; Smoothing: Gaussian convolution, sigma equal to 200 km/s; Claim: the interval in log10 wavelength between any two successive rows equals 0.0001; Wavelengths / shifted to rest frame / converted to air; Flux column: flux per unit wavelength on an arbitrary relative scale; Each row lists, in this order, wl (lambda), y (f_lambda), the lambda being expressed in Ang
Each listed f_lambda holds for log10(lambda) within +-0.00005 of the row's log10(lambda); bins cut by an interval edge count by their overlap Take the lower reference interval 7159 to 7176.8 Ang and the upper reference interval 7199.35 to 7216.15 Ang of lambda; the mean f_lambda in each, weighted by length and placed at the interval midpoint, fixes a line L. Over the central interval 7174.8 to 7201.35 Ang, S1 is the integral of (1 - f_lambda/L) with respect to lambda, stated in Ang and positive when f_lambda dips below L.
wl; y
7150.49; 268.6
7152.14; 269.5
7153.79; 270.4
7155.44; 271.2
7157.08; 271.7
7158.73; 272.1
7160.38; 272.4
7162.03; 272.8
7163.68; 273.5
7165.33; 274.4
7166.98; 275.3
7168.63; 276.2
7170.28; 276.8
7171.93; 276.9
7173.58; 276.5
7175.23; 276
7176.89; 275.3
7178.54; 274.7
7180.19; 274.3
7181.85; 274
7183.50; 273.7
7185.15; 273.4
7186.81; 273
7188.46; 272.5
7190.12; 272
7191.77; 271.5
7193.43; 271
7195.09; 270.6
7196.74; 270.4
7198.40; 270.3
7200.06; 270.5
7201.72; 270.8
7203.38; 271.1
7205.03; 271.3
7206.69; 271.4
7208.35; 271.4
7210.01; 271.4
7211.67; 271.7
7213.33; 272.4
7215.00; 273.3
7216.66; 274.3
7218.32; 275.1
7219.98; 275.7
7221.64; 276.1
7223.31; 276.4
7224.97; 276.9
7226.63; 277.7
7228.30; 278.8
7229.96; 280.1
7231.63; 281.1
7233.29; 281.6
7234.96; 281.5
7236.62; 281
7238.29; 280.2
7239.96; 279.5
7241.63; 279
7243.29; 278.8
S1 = 0.06 Ang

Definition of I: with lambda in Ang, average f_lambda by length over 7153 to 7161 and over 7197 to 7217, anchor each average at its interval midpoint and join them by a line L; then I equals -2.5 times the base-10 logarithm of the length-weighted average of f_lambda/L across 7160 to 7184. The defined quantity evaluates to -0.01 mag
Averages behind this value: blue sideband 272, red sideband 271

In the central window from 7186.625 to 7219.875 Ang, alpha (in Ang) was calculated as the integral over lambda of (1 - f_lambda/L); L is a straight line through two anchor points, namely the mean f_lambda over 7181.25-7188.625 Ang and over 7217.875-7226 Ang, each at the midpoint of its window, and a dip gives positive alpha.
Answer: 0.38 Ang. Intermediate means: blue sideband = 274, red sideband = 276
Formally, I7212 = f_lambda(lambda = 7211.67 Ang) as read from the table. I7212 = 271.7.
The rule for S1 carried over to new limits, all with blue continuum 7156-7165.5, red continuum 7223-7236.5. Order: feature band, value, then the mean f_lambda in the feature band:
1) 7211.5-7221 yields 0.15 Ang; 274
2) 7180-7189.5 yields 0.06 Ang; 273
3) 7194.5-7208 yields 0.29 Ang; 271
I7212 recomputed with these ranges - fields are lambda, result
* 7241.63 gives 279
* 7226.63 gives 277.7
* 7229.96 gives 280.1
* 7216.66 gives 274.3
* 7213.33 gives 272.4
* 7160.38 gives 272.4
